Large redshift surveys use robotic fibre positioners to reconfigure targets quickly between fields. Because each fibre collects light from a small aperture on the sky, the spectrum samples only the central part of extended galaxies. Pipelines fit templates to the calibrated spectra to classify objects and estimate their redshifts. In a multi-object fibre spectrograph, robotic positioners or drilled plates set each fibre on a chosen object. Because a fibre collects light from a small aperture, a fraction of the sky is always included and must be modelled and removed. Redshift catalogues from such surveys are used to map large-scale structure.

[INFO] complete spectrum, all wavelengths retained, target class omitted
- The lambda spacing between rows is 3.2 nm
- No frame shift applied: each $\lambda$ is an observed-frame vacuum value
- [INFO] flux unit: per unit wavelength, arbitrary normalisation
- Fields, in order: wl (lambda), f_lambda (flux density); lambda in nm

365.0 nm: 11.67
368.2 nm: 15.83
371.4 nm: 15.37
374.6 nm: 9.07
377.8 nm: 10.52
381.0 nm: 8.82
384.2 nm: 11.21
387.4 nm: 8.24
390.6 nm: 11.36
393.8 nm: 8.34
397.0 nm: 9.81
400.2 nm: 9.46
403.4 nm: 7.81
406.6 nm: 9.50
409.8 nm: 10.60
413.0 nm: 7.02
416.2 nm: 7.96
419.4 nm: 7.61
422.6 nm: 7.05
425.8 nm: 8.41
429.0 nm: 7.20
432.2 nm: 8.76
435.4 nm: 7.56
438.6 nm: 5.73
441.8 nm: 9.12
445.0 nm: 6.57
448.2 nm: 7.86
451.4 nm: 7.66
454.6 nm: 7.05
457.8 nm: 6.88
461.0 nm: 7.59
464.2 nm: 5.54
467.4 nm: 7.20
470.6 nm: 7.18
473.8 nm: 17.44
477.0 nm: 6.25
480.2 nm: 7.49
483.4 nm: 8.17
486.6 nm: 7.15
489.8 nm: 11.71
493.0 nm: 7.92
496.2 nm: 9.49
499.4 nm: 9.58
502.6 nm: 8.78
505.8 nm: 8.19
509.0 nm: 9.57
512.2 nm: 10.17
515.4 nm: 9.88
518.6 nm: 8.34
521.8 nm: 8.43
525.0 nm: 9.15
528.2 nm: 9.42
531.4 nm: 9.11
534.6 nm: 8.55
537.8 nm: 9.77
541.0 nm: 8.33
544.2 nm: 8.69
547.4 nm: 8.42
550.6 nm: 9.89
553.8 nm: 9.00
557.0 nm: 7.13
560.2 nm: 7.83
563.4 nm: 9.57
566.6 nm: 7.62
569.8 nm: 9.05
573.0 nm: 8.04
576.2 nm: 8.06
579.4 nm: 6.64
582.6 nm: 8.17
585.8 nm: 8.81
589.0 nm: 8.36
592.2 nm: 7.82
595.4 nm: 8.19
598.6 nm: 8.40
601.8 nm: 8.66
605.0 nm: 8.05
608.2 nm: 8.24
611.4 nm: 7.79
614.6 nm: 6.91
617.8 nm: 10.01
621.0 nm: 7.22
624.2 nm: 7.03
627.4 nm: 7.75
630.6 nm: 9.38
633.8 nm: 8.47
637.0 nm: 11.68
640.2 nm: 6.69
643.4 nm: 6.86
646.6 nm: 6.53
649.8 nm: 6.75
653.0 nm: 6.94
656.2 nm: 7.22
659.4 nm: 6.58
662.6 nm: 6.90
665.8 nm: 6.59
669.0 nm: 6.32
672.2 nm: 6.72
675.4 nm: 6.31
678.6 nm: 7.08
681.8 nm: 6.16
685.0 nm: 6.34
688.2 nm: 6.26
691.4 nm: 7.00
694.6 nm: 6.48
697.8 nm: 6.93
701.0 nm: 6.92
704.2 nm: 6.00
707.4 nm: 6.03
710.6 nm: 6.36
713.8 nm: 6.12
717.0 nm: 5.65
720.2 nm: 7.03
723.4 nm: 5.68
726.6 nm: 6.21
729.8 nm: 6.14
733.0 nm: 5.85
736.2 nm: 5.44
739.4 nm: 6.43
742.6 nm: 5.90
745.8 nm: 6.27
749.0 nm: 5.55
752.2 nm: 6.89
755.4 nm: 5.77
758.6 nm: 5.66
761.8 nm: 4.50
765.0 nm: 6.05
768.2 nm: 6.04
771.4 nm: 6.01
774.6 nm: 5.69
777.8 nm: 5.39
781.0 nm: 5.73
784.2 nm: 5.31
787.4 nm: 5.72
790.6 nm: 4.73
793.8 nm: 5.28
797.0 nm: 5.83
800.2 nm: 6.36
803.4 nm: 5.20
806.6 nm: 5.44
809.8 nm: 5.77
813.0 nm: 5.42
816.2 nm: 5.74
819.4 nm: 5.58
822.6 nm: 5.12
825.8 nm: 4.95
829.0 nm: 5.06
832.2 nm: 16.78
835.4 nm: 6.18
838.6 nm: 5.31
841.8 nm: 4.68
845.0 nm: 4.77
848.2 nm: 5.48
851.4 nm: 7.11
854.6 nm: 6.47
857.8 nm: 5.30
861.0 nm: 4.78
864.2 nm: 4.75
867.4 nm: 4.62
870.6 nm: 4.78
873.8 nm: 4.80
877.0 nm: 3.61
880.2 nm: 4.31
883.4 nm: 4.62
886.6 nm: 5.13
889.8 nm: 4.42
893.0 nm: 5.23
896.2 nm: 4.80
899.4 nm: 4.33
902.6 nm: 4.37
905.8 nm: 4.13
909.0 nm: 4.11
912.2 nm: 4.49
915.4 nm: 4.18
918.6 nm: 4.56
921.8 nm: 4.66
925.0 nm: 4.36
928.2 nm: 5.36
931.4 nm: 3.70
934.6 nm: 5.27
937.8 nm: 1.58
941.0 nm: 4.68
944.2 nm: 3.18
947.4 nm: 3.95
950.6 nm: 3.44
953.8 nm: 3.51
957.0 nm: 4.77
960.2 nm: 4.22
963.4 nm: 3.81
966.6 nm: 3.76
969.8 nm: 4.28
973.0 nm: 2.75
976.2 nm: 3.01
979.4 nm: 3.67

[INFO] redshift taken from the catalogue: 0.27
